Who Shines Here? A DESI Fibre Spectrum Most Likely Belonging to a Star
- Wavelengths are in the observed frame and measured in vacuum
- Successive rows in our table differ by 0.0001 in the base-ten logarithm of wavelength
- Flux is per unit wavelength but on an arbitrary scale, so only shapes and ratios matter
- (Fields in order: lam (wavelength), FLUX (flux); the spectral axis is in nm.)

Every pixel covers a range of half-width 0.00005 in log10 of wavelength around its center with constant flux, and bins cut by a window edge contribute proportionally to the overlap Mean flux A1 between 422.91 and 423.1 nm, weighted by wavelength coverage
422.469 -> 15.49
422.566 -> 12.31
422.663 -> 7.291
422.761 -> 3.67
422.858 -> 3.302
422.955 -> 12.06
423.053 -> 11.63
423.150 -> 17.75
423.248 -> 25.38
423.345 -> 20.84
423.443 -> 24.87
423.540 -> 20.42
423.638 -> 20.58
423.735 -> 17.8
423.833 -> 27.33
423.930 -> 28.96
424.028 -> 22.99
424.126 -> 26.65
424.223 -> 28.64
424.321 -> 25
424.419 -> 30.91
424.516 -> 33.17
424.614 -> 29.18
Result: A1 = 11.8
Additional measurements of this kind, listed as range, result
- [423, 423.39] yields 18.8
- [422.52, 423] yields 7.67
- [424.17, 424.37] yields 26.8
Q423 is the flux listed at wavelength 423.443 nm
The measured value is 24.87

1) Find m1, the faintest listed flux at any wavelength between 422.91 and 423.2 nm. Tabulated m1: 11.63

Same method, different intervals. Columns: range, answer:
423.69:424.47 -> 17.8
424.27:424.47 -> 25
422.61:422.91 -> 3.302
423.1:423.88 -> 17.75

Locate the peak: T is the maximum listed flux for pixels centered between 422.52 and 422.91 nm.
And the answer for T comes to 12.31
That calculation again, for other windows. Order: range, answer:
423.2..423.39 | 25.38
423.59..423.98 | 28.96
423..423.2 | 17.75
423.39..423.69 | 24.87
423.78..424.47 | 30.91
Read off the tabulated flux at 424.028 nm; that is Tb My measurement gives 22.99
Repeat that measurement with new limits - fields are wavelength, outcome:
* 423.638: 20.58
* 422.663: 7.291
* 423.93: 28.96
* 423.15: 17.75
